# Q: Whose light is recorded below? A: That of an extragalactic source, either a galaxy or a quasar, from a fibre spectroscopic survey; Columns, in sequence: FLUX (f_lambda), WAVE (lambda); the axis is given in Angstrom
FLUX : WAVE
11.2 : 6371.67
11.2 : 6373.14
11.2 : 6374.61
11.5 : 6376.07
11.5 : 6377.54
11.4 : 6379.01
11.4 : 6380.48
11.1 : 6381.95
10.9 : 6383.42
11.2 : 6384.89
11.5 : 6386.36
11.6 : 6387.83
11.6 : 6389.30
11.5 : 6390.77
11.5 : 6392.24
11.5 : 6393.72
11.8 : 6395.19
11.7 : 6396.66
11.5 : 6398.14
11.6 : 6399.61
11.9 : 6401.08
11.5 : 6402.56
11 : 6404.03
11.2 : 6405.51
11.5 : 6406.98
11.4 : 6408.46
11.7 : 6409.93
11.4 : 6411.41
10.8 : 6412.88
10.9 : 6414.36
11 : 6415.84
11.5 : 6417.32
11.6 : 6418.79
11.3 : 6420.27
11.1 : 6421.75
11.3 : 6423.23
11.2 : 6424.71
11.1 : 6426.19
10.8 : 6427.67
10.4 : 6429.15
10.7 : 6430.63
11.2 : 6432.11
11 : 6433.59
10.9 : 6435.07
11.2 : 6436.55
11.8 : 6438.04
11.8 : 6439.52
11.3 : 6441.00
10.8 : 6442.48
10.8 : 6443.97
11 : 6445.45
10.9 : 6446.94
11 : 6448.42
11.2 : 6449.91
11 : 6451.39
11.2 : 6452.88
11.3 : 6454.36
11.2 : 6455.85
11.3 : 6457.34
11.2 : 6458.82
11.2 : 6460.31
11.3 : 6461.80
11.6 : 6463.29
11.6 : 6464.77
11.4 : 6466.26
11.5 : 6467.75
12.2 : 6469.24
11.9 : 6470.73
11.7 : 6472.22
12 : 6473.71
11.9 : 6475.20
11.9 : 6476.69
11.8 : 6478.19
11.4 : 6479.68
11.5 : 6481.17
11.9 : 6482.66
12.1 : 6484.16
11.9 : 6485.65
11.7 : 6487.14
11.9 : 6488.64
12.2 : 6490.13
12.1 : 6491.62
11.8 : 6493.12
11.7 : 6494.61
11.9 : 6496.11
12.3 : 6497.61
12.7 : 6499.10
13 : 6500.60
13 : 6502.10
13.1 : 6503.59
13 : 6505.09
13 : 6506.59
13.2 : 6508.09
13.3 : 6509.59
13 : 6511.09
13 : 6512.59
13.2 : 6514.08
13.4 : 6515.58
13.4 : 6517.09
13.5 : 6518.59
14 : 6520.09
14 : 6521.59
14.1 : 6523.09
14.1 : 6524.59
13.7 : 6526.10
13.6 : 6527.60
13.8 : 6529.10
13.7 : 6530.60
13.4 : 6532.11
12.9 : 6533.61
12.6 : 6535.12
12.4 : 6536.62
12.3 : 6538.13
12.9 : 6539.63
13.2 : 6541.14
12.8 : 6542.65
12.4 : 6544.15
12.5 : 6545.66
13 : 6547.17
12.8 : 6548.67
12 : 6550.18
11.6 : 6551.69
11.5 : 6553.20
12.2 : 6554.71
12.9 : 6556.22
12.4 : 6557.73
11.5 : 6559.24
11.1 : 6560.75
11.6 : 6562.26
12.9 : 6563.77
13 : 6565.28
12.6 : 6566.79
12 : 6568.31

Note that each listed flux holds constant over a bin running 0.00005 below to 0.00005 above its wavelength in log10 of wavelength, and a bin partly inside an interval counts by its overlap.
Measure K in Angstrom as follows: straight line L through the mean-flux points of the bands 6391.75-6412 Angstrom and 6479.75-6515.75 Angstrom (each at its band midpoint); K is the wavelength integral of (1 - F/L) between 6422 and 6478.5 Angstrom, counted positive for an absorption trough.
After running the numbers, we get 3.3 Angstrom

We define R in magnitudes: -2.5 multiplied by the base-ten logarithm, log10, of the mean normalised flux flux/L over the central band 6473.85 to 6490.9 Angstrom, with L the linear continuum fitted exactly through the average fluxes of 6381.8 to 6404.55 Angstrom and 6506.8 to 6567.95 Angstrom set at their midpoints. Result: 0.04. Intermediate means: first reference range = 11.5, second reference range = 12.9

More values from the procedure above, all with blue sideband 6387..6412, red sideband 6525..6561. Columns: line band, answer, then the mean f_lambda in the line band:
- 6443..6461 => 0.08 mag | 11.1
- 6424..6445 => 0.07 mag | 11.1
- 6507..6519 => -0.07 mag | 13.2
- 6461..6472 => 0.04 mag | 11.6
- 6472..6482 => 0.04 mag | 11.7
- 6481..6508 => 0.00 mag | 12.3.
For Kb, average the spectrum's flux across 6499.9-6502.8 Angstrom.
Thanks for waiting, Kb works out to 13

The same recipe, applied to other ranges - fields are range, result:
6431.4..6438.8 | 11.2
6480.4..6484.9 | 11.8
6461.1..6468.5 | 11.5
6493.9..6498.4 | 12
